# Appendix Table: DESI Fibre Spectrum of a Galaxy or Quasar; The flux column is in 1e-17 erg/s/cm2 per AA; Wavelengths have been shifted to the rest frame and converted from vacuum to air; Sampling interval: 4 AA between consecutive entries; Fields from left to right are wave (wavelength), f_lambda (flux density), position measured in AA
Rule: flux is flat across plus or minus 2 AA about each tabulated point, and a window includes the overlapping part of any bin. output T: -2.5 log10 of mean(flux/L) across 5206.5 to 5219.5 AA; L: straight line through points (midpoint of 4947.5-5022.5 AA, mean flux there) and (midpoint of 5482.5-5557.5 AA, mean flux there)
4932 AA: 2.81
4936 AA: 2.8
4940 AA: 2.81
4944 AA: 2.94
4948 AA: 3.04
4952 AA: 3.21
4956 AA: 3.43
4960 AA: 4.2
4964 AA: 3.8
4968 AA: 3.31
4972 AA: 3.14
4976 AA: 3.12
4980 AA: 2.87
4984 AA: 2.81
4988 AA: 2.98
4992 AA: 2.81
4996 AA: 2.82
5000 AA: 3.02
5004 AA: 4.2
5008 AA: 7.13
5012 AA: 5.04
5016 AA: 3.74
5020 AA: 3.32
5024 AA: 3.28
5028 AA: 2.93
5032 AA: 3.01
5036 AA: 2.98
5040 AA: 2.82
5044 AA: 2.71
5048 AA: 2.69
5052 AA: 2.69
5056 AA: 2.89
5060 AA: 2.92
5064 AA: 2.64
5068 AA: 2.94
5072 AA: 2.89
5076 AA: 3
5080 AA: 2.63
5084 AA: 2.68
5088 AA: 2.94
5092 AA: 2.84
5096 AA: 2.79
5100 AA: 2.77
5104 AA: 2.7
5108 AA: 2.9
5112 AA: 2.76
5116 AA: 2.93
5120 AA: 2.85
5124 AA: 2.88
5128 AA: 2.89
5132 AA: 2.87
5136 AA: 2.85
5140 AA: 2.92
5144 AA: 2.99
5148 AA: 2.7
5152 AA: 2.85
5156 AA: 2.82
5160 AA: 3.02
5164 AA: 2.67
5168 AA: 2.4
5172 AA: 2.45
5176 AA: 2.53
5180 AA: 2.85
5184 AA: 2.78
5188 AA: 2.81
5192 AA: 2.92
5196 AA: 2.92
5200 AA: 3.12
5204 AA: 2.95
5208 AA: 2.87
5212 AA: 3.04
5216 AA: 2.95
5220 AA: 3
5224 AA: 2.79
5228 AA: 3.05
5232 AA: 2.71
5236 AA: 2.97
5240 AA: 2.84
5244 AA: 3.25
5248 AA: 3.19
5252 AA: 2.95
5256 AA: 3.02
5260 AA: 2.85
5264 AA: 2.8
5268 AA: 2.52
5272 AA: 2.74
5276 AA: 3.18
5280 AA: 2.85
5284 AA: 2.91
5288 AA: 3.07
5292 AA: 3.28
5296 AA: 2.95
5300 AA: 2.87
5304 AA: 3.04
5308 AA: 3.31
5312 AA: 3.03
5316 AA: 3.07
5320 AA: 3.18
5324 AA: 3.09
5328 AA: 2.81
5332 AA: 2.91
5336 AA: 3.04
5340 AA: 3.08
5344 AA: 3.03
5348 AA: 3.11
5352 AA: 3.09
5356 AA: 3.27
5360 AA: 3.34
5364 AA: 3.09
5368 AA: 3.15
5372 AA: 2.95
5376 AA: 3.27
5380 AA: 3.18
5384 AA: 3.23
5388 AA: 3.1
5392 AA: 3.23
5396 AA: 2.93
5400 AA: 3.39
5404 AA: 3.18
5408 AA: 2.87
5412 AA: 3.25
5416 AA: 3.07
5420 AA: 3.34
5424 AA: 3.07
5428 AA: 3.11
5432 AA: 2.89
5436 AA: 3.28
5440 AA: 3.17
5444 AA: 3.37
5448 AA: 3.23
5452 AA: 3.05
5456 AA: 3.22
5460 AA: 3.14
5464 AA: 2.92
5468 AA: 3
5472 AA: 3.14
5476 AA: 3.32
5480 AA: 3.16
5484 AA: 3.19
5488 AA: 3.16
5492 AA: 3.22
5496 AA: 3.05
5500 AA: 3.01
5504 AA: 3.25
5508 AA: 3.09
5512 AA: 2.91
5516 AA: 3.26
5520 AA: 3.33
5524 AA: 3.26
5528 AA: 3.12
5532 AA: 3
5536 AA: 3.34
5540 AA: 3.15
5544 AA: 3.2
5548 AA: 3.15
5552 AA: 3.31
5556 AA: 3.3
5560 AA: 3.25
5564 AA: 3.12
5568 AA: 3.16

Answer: 0.15 mag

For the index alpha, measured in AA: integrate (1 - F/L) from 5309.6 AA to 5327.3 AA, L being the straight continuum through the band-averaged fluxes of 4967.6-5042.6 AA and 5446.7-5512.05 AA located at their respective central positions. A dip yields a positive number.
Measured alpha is 0.8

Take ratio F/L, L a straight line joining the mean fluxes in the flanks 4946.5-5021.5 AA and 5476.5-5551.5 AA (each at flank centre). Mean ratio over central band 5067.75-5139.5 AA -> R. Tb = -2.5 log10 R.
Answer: 0.22 mag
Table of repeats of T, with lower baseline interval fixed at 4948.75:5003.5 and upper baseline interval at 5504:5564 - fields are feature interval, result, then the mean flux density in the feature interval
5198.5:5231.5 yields 0.088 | 2.96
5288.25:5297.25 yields 0.028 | 3.12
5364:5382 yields 0.023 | 3.13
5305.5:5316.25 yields 0.020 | 3.14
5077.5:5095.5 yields 0.157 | 2.78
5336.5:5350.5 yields 0.045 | 3.07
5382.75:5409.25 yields 0.020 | 3.14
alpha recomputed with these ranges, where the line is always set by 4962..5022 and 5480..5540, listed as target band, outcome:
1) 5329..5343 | 1.3 AA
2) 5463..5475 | 0.5 AA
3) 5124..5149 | 4.3 AA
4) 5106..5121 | 2.7 AA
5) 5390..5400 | 0.4 AA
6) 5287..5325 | 2.8 AA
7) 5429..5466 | 0.8 AA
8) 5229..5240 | 1.7 AA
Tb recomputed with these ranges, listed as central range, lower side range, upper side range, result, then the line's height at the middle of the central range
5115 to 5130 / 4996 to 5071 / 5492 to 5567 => 0.156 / 3.33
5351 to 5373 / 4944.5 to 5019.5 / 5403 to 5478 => 0.018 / 3.21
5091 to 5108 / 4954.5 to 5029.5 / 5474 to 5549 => 0.246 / 3.5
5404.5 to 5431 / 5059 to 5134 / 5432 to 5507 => -0.002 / 3.11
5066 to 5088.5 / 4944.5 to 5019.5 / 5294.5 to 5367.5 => 0.207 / 3.44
